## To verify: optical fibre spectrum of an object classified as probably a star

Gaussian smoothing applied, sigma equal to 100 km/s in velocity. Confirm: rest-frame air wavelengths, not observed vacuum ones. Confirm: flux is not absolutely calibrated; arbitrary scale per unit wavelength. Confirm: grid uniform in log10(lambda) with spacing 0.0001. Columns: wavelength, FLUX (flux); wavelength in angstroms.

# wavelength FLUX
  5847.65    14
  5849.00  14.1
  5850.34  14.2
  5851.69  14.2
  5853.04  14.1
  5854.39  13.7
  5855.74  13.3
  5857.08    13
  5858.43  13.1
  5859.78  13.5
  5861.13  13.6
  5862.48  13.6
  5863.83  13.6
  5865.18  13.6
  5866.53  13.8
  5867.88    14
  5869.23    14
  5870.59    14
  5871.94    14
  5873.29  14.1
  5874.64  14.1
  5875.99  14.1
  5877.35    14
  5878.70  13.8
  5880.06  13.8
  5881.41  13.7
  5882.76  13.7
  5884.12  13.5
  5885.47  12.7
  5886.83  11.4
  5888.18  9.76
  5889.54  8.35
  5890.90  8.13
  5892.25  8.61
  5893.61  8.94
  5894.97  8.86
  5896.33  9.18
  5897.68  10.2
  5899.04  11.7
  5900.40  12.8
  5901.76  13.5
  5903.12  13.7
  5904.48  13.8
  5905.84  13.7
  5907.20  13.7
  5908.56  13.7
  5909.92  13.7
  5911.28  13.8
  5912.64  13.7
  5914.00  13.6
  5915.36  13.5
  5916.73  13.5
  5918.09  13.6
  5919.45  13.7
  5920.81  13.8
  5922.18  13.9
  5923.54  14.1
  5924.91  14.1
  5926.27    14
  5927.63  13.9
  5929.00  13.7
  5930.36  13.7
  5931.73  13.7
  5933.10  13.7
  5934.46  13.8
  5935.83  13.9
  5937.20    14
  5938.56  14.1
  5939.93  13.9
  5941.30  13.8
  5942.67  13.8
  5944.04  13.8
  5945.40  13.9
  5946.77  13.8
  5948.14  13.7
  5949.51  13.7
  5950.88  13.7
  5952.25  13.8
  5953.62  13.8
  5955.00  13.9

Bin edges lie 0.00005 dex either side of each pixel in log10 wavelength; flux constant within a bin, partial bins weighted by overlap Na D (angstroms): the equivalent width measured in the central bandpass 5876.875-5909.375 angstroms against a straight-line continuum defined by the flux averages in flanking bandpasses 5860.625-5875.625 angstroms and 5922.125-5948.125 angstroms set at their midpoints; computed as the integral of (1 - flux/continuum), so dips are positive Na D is 4.7 angstroms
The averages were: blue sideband 13.9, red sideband 13.9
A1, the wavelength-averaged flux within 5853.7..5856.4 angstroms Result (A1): 13.5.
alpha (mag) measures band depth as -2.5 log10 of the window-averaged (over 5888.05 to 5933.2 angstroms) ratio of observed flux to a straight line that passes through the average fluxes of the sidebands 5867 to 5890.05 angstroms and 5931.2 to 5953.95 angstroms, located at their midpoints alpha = 0.079 mag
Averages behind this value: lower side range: 13.2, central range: 12.6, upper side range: 13.8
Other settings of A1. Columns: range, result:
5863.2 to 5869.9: 13.8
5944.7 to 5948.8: 13.8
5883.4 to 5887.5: 12.5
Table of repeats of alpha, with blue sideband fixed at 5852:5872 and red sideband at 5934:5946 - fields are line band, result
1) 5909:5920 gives 0.01 mag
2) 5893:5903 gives 0.25 mag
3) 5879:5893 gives 0.20 mag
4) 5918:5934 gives 0.00 mag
